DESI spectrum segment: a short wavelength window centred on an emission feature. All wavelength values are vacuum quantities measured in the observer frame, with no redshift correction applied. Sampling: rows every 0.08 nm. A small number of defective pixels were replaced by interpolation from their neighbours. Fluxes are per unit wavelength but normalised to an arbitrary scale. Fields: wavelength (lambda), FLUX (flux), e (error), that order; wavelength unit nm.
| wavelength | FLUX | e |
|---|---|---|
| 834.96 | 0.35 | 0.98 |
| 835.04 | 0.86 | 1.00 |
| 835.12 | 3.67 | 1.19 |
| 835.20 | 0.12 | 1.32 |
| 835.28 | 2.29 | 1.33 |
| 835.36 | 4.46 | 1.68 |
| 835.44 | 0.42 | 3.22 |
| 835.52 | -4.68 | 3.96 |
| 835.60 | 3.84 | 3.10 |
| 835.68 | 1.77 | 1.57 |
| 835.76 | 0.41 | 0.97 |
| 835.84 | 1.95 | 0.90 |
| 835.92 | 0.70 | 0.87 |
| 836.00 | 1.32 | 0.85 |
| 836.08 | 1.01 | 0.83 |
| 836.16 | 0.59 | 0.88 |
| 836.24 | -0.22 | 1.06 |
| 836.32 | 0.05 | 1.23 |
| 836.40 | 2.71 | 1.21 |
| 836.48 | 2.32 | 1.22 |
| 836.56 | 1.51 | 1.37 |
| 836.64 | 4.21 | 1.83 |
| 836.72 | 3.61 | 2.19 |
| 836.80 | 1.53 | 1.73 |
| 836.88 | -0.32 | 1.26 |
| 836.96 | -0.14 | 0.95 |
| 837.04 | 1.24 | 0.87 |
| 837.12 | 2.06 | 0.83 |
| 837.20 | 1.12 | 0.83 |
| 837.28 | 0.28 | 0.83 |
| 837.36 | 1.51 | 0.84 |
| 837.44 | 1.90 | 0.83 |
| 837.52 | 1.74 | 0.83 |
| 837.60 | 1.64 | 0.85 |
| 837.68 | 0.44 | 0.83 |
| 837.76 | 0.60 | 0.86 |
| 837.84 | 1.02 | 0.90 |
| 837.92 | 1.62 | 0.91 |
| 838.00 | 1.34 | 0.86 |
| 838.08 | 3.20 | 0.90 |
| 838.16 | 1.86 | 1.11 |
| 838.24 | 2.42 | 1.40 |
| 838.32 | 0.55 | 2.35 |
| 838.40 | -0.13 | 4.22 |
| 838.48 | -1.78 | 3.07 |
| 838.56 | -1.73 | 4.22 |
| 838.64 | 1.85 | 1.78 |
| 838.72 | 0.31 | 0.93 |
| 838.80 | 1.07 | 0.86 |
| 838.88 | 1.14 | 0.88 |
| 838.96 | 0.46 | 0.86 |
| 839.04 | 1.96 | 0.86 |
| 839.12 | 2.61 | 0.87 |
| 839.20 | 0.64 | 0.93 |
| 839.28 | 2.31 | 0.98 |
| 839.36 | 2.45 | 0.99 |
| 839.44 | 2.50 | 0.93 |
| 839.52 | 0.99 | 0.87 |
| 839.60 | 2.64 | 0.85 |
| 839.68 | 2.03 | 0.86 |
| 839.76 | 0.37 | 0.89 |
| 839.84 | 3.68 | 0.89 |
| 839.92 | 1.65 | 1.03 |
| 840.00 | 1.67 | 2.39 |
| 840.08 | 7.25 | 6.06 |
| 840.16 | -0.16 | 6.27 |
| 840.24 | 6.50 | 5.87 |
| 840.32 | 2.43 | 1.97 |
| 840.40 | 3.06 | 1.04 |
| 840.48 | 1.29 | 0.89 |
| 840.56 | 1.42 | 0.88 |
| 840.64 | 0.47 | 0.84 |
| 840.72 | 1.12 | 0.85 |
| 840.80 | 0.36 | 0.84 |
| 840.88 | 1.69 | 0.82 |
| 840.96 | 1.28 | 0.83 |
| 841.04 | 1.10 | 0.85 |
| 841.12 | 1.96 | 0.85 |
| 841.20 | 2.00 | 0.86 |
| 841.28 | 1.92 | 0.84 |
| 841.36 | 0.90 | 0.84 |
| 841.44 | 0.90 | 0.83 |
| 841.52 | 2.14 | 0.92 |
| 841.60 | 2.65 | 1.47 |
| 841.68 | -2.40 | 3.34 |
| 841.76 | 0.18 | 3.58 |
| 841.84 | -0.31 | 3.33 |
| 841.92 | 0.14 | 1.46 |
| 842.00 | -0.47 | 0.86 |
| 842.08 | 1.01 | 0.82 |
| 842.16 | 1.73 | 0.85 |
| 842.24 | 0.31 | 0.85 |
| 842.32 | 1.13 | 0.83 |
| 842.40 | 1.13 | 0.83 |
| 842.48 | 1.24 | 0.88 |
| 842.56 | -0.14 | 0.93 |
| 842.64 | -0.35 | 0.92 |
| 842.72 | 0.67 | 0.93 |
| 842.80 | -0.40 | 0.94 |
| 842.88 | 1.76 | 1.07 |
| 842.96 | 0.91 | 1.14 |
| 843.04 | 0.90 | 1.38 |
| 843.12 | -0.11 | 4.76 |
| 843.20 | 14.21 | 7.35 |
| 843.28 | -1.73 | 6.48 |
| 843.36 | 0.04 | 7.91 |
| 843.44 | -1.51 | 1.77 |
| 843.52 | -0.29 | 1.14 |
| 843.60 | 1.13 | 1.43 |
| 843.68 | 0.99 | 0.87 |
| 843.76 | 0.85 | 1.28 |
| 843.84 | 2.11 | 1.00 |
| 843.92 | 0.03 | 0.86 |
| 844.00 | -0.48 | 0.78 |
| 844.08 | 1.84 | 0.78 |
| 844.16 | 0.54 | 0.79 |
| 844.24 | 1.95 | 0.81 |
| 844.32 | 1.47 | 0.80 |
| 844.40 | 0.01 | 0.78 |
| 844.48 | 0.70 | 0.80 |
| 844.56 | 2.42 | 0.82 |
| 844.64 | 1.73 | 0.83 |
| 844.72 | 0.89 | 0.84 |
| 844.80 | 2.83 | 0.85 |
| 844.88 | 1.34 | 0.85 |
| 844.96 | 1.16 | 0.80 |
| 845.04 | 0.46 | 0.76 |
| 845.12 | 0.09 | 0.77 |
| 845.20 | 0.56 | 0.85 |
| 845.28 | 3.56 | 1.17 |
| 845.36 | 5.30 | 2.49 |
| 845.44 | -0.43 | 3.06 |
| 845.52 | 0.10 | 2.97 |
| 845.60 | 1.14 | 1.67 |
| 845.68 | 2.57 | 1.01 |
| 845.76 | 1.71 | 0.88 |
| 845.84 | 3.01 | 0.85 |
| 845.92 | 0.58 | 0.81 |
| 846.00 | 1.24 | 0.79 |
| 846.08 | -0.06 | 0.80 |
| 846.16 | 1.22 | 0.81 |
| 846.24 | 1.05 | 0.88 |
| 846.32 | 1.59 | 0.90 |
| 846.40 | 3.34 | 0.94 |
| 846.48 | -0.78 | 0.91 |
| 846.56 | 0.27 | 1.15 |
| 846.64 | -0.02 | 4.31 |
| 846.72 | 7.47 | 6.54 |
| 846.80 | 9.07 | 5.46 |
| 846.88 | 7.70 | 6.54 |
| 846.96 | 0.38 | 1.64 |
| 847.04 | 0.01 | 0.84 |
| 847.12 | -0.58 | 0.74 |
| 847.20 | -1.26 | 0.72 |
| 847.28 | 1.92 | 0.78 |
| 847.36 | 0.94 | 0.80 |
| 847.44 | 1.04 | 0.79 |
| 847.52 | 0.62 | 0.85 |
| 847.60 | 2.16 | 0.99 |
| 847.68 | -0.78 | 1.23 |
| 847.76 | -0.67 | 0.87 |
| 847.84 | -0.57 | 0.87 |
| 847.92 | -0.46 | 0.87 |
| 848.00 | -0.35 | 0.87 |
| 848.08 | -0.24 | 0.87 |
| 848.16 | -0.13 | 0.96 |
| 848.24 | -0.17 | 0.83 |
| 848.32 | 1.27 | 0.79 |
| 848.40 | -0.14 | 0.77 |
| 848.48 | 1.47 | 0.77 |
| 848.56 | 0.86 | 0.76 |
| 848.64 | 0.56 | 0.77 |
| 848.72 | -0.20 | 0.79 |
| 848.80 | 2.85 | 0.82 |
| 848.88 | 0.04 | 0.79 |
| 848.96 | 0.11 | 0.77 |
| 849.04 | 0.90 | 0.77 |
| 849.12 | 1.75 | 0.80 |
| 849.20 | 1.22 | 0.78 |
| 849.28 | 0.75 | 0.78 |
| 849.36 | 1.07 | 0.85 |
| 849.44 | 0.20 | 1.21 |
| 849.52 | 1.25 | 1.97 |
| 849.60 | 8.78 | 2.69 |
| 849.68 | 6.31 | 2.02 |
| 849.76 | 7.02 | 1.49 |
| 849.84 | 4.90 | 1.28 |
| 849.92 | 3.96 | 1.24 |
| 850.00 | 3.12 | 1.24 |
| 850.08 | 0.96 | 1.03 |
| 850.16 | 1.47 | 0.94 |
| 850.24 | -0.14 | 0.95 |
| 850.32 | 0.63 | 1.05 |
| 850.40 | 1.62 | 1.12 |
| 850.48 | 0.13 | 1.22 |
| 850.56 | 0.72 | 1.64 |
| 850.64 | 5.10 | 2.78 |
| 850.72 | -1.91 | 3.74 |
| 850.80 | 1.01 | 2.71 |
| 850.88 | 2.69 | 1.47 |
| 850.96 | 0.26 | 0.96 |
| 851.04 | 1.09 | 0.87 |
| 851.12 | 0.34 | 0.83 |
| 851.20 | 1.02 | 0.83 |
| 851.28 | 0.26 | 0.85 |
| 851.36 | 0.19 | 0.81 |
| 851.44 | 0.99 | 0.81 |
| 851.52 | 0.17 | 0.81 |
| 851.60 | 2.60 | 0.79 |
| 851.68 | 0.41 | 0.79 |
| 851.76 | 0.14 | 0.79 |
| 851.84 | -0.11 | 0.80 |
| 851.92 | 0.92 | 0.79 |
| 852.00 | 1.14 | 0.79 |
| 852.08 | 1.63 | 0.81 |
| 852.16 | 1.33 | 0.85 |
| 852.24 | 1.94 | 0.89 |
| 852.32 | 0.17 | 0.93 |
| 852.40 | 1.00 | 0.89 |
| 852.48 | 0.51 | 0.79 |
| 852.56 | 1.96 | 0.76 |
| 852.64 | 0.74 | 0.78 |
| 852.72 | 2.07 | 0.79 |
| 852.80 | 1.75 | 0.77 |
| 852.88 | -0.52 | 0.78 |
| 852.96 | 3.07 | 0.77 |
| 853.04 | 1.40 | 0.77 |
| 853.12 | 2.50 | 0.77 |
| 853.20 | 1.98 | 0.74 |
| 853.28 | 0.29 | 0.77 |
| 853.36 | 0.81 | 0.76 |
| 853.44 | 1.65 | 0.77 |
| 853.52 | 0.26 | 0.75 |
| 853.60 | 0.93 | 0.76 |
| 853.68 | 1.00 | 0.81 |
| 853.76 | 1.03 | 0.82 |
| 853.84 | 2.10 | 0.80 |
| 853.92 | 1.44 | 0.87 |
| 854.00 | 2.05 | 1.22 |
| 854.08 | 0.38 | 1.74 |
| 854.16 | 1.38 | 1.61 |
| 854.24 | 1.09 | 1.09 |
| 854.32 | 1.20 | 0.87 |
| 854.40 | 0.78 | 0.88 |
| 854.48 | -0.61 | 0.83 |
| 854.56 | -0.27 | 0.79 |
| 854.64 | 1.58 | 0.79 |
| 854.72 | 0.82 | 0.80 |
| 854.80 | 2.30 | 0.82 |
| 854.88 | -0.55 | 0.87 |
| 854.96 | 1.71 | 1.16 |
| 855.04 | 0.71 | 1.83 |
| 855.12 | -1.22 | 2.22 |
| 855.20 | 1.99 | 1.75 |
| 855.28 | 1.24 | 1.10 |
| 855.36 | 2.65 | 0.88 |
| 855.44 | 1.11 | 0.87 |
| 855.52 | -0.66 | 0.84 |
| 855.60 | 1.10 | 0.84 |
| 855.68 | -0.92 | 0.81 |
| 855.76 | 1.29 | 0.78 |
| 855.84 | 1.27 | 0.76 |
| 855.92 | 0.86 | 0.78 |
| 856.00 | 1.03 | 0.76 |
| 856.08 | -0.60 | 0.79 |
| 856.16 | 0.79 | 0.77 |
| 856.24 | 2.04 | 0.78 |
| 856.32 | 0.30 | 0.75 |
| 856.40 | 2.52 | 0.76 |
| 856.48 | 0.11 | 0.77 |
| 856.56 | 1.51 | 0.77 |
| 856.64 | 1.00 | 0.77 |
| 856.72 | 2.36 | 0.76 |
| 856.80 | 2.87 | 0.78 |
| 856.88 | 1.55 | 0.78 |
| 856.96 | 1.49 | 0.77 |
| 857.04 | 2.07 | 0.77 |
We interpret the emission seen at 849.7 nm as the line H-gamma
